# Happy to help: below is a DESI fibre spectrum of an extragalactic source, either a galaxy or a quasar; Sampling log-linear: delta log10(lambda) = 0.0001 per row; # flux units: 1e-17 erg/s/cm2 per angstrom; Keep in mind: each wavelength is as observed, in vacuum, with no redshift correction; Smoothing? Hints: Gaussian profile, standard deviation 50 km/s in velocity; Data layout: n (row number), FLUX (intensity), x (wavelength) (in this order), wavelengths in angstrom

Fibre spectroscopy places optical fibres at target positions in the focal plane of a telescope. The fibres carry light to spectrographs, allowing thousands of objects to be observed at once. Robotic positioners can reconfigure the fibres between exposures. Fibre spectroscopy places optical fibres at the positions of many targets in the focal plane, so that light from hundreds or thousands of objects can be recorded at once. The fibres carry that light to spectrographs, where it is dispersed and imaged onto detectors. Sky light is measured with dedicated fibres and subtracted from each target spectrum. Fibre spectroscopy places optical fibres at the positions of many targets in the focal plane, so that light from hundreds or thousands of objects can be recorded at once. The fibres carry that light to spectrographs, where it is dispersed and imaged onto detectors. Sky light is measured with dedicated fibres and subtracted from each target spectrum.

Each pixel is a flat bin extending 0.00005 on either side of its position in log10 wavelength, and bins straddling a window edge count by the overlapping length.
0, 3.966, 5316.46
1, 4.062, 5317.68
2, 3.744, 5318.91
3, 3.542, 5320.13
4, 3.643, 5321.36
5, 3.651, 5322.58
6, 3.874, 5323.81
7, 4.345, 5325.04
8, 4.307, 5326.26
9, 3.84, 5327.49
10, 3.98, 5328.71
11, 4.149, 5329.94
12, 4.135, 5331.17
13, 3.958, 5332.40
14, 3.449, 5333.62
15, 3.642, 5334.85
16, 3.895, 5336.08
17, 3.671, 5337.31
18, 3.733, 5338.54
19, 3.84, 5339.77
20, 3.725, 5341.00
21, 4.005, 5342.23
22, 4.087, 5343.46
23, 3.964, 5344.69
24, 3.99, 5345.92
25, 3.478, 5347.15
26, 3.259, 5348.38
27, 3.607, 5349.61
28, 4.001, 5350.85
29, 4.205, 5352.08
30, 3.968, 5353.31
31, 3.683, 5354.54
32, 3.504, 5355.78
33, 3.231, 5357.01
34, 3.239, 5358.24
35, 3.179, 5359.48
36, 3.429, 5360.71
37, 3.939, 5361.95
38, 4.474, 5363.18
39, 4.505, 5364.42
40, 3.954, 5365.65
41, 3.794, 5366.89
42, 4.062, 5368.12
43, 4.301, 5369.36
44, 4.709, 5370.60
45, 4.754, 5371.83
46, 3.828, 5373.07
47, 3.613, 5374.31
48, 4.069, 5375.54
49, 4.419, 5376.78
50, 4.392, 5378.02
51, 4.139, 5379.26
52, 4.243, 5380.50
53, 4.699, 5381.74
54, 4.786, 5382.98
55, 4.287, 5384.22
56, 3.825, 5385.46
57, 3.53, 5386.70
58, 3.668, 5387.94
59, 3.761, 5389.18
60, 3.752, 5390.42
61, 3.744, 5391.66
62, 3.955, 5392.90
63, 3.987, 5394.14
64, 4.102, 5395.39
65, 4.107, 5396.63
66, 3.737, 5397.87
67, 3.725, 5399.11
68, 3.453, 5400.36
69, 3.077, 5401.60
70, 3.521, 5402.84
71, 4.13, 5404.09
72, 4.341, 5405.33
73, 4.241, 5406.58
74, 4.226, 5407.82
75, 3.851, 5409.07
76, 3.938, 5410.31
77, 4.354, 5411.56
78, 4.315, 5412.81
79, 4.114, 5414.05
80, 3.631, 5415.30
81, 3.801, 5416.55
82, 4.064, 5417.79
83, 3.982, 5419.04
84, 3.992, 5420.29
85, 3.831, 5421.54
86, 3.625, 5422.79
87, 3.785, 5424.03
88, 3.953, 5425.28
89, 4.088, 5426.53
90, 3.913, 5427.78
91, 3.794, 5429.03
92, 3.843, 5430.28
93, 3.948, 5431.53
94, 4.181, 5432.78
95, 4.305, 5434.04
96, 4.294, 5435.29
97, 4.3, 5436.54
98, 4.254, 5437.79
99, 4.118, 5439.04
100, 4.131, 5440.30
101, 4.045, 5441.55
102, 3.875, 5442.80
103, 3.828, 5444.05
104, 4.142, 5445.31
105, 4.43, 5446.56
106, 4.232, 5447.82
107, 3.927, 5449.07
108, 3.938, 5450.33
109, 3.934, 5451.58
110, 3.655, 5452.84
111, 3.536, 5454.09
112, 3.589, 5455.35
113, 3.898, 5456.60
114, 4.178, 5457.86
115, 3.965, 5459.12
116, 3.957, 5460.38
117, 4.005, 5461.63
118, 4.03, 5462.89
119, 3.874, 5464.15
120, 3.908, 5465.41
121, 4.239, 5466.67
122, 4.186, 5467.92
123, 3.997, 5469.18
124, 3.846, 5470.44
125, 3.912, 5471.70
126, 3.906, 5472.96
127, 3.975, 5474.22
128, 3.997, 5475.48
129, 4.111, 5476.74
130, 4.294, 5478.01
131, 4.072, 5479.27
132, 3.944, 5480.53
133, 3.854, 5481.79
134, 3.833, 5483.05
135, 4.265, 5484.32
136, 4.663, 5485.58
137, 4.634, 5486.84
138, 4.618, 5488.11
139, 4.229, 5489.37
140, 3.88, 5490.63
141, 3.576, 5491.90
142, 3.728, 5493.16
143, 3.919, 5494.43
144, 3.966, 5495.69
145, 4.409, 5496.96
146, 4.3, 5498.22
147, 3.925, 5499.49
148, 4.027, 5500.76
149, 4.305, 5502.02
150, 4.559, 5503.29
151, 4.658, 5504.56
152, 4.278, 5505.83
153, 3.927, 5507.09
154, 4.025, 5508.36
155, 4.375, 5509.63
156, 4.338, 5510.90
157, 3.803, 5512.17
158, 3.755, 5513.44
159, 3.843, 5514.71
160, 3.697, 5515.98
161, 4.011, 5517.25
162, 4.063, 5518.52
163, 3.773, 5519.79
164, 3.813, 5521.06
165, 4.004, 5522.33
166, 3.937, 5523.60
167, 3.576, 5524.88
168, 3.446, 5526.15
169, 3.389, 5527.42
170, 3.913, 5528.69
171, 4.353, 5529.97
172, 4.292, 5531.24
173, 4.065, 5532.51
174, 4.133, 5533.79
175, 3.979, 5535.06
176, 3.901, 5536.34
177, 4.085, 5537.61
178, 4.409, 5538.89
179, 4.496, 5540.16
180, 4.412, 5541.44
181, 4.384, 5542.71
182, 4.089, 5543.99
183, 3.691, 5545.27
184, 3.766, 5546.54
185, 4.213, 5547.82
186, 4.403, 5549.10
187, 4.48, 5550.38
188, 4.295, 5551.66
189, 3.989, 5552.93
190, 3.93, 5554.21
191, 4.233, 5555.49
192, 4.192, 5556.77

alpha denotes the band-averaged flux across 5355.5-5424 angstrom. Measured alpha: 3.96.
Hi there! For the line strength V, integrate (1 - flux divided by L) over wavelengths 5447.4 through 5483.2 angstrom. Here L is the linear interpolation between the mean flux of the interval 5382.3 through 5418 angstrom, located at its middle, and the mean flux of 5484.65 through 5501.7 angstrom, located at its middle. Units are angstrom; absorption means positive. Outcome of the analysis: 1.1 angstrom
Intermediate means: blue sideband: 3.93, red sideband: 4.15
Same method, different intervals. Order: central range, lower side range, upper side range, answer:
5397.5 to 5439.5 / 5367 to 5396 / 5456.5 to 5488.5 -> 1.4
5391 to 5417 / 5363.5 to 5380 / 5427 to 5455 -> 1.2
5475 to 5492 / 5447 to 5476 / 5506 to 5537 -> -0.9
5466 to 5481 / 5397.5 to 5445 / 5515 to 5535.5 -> -0.4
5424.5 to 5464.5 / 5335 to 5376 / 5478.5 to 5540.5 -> -0.3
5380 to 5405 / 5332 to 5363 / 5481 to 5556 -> -0.6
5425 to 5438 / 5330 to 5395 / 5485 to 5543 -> -0.3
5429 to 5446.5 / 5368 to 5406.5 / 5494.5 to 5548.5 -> -0.3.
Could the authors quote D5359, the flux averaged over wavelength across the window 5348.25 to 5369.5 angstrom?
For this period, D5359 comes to 3.8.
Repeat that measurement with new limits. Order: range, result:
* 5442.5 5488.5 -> 4.03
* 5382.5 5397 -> 3.95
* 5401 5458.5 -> 3.98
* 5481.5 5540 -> 4.06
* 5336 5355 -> 3.82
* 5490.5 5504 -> 4.06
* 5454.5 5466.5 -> 3.94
